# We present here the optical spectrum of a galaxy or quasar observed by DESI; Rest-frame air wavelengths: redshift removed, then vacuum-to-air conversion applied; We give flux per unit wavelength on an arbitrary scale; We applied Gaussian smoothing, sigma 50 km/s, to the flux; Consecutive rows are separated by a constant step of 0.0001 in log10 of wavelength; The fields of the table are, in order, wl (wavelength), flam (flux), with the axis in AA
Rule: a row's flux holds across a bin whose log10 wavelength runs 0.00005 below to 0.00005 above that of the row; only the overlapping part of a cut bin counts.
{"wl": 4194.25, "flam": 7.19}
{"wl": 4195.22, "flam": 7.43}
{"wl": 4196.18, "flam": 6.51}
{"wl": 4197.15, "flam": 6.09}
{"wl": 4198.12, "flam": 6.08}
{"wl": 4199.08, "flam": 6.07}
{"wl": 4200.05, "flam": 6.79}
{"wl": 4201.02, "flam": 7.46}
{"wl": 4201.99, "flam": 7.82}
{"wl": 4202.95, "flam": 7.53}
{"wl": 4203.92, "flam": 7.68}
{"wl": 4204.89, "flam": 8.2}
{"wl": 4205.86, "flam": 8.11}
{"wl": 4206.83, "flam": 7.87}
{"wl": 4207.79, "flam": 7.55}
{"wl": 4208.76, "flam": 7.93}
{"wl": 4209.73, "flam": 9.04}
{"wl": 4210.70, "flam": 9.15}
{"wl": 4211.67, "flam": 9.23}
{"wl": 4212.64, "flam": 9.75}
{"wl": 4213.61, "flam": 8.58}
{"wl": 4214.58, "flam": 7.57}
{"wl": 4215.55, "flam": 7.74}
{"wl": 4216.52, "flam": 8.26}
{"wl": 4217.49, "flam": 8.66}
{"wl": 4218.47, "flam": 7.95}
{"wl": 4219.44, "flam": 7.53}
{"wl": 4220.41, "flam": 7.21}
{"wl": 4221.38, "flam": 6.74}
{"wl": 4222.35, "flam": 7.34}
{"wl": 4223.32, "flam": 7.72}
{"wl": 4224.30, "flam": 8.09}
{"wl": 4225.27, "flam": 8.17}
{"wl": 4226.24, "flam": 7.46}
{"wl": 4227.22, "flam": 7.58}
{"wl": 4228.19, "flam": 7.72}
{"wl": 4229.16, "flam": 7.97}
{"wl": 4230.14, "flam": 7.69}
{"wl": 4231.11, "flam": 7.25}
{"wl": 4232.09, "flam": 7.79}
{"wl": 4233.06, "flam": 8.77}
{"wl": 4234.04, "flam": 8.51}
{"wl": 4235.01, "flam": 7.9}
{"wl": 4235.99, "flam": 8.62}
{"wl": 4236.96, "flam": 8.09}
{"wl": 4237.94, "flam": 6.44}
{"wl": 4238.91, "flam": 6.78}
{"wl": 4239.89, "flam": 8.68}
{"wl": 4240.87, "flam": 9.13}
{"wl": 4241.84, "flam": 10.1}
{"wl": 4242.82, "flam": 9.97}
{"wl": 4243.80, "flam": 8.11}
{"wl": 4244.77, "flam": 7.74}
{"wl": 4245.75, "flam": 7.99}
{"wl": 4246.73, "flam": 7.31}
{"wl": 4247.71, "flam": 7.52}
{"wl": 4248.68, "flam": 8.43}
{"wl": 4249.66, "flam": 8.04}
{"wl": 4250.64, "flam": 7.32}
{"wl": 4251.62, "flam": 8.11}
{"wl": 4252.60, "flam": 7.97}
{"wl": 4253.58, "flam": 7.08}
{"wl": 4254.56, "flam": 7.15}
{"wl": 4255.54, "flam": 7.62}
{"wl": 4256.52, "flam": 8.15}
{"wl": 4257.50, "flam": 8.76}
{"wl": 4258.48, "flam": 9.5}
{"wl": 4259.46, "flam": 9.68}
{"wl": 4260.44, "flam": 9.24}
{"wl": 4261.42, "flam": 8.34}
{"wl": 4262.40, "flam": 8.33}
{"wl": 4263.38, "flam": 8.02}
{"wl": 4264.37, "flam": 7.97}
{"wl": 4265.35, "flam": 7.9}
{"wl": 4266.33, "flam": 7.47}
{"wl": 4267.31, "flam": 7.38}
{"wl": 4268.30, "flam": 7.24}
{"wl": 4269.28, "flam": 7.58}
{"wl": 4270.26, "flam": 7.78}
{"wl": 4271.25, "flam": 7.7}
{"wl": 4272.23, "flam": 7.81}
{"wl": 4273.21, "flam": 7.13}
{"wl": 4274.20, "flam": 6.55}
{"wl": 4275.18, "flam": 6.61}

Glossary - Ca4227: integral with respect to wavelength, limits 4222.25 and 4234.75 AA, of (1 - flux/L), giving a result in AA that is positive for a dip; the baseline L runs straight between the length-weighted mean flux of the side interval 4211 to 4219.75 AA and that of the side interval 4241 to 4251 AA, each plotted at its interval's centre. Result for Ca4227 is 0.7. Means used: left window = 8.39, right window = 8.3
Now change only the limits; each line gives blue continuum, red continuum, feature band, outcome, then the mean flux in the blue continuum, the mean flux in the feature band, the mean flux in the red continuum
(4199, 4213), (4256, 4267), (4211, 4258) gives 1.4 AA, 8.05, 8.01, 8.47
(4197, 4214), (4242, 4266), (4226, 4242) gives 0.1 AA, 7.86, 7.99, 8.2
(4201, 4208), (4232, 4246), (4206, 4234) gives 0.1 AA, 7.81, 8.02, 8.33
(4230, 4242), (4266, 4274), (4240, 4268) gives -1.6 AA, 8.1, 8.22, 7.47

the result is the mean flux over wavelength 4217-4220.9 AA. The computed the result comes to 7.83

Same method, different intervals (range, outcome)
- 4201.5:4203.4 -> 7.7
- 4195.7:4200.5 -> 6.3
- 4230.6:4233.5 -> 7.93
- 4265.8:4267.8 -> 7.45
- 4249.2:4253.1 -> 7.85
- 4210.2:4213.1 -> 9.37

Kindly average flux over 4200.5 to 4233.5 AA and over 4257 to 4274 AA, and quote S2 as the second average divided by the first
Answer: 1.01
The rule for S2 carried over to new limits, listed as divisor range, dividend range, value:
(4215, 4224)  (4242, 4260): 1.06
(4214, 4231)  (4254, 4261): 1.11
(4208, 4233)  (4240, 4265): 1.04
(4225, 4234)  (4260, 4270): 1.01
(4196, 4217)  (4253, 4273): 1.03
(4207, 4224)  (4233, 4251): 1.01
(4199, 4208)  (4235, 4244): 1.11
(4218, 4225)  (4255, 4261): 1.17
